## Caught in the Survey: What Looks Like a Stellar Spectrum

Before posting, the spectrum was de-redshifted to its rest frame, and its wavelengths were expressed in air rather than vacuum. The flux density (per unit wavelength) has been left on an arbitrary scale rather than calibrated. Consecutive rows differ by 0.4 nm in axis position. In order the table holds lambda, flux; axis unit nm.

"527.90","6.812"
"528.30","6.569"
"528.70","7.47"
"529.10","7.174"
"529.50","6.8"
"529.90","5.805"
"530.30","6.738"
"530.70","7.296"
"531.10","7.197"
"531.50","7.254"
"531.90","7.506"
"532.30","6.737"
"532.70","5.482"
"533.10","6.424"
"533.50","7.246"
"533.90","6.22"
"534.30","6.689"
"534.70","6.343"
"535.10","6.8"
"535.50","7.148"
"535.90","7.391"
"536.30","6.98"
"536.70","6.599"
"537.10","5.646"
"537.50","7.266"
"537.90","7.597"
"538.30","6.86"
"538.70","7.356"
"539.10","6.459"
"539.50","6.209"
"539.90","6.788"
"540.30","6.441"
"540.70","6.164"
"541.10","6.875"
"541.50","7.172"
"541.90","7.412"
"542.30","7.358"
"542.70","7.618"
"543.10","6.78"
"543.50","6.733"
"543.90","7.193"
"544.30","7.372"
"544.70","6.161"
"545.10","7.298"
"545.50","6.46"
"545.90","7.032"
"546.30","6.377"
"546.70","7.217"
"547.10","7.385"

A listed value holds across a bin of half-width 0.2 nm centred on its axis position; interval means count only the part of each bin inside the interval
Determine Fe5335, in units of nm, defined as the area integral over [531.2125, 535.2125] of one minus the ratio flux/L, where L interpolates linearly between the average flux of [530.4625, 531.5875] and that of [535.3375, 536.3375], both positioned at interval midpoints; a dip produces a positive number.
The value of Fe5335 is 0.30 nm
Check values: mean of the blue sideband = 7.23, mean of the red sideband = 7.21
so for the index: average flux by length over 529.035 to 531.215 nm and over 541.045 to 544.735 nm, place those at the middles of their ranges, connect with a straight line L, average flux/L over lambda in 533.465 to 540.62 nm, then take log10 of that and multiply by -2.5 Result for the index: 0.03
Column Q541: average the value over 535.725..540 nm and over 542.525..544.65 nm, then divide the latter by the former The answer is 1.03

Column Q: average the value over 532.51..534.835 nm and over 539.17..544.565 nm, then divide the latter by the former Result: 1.08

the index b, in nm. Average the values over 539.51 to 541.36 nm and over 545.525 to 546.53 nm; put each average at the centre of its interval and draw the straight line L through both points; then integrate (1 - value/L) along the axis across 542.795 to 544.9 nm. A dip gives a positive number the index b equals -0.08 nm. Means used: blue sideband 6.55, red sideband 6.68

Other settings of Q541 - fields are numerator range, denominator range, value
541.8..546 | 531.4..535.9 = 1.04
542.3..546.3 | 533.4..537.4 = 1.04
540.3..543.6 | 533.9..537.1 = 1.04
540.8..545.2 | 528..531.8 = 1.02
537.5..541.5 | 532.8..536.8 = 1.01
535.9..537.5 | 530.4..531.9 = 0.92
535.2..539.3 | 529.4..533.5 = 1.03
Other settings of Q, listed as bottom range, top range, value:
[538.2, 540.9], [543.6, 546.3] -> 1.04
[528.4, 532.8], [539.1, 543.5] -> 1.00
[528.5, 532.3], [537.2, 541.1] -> 0.97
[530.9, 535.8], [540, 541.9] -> 1.00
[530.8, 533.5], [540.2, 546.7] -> 1.01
